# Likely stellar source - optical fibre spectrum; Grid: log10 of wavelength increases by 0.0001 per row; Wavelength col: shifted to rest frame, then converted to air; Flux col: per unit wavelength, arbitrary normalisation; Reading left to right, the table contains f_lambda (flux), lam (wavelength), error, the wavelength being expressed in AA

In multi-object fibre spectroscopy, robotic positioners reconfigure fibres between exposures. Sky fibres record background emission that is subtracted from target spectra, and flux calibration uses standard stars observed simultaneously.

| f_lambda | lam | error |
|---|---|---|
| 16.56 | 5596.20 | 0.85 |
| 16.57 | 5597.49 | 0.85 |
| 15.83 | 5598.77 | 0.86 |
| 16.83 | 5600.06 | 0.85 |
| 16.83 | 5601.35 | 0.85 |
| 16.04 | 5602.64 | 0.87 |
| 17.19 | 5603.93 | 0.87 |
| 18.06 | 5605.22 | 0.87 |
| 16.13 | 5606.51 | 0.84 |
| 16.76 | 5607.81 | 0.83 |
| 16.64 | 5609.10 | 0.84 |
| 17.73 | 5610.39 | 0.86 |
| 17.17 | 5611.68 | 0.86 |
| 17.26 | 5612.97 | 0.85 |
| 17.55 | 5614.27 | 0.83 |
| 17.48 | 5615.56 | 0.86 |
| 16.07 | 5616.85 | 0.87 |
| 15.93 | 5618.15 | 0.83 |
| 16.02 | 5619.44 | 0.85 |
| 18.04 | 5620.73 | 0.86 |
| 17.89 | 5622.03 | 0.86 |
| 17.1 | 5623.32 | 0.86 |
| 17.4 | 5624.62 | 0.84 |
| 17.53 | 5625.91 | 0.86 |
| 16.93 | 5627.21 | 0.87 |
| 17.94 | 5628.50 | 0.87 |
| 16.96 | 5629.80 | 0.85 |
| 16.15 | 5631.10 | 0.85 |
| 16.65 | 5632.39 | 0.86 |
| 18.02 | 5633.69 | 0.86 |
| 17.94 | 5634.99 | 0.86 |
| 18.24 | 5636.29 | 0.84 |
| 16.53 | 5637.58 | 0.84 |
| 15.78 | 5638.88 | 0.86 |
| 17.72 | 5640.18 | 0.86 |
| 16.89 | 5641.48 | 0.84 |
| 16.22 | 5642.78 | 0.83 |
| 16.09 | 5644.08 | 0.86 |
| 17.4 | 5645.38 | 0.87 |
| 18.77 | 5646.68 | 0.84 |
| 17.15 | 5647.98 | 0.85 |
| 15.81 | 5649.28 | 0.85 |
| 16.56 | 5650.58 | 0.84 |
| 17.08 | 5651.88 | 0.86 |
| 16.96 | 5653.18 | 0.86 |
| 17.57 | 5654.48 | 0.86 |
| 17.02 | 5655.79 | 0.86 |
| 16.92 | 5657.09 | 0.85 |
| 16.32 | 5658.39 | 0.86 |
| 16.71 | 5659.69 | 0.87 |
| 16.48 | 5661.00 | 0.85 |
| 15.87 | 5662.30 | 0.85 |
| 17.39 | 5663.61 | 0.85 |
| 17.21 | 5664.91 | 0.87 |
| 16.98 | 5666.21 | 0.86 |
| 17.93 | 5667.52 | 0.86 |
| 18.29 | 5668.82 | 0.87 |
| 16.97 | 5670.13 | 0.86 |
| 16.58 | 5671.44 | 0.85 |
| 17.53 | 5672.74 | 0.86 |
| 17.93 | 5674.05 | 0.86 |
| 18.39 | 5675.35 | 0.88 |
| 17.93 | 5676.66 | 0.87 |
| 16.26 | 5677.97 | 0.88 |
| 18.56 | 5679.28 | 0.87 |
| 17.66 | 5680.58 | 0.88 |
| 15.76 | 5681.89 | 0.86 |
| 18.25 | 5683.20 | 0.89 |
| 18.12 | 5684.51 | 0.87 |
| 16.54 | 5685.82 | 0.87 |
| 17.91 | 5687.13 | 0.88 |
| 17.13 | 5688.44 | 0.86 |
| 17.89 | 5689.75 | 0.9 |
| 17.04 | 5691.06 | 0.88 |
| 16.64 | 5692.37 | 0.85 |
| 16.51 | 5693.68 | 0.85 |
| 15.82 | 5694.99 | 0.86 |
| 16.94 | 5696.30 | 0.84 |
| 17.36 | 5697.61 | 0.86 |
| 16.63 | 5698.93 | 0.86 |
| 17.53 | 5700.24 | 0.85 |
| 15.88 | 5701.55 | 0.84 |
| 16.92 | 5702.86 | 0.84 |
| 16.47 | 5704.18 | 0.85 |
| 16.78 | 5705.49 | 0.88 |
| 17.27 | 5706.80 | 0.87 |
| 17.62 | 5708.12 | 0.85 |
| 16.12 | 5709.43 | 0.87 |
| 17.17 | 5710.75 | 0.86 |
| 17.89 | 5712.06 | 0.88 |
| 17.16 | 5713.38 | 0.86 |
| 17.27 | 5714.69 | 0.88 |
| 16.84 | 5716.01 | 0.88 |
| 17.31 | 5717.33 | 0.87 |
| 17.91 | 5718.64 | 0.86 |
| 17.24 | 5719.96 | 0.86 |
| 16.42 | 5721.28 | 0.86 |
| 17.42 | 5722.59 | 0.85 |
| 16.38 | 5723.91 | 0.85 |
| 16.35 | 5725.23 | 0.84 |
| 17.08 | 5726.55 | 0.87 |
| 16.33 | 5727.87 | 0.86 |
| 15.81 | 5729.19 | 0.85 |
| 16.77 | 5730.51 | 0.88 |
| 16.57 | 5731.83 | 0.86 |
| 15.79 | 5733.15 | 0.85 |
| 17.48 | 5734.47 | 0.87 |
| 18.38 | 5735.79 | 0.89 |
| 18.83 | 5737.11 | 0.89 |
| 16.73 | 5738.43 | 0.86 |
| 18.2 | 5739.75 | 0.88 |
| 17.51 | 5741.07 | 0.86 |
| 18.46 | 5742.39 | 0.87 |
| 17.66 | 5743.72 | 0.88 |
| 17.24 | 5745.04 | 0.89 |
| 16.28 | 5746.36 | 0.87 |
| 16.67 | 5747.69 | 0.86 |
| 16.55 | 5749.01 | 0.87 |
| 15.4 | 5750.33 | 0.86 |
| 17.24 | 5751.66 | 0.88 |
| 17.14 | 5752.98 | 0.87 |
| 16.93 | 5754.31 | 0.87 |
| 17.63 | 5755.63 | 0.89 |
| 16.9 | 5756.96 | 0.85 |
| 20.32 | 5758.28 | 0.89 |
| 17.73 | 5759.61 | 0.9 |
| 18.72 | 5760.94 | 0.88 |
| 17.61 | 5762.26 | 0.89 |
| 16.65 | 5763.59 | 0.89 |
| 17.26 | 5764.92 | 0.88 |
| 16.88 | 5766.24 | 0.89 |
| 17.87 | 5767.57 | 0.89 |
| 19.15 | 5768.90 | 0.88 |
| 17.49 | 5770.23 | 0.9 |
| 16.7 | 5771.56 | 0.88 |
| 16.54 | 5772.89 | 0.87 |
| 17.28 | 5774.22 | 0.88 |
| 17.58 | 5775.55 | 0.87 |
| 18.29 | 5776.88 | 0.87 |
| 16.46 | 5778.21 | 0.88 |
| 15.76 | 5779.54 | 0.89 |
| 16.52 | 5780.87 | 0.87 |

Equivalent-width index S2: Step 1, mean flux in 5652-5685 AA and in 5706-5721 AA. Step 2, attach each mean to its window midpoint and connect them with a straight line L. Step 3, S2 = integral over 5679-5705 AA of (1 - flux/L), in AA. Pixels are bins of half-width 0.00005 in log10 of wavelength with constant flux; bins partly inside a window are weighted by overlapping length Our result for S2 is 0.3 AA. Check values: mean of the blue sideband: 17.3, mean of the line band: 17.1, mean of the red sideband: 17.2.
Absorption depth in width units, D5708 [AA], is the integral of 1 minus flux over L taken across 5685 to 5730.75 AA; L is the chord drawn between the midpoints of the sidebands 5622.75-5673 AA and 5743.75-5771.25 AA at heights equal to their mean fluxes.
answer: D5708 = 0.8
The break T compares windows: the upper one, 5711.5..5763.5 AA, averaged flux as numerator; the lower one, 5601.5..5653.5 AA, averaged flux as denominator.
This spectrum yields 1.01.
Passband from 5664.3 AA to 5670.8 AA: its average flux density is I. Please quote 17.5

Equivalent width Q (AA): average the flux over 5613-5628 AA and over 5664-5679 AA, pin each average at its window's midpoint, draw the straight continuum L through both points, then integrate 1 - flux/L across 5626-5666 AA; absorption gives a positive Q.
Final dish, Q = 0.7 AA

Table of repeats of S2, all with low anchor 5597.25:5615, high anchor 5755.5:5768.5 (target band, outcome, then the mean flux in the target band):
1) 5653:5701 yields 0.4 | 17.2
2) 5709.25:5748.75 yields 1.1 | 17.1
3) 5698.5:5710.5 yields 0.4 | 16.8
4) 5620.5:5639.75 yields -0.2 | 17.3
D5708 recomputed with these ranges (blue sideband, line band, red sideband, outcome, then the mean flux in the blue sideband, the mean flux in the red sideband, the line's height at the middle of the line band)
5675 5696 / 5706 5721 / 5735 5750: 0.1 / 17.3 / 17.5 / 17.4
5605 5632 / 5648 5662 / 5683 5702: 0.3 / 17.1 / 17.1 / 17.1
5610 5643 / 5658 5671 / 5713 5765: 0.1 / 17.1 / 17.2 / 17.2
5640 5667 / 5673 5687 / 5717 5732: -0.6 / 16.9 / 16.8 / 16.9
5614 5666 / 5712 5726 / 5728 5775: 0.1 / 17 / 17.3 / 17.2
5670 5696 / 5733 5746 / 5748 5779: -0.2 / 17.3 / 17.4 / 17.4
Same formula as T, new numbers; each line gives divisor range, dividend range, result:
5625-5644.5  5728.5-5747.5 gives 1.01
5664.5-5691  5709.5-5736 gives 0.97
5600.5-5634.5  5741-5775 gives 1.02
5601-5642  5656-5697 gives 1.01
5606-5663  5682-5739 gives 1.00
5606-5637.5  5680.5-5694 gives 1.00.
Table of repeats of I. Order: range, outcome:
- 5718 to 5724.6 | 17.1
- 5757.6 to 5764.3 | 18.2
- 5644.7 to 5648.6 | 17.8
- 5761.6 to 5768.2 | 17.3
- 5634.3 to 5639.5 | 17.1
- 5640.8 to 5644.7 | 16.4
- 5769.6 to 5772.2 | 17.1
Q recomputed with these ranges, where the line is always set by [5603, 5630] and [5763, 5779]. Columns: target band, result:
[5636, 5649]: 0.11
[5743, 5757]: 0.34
